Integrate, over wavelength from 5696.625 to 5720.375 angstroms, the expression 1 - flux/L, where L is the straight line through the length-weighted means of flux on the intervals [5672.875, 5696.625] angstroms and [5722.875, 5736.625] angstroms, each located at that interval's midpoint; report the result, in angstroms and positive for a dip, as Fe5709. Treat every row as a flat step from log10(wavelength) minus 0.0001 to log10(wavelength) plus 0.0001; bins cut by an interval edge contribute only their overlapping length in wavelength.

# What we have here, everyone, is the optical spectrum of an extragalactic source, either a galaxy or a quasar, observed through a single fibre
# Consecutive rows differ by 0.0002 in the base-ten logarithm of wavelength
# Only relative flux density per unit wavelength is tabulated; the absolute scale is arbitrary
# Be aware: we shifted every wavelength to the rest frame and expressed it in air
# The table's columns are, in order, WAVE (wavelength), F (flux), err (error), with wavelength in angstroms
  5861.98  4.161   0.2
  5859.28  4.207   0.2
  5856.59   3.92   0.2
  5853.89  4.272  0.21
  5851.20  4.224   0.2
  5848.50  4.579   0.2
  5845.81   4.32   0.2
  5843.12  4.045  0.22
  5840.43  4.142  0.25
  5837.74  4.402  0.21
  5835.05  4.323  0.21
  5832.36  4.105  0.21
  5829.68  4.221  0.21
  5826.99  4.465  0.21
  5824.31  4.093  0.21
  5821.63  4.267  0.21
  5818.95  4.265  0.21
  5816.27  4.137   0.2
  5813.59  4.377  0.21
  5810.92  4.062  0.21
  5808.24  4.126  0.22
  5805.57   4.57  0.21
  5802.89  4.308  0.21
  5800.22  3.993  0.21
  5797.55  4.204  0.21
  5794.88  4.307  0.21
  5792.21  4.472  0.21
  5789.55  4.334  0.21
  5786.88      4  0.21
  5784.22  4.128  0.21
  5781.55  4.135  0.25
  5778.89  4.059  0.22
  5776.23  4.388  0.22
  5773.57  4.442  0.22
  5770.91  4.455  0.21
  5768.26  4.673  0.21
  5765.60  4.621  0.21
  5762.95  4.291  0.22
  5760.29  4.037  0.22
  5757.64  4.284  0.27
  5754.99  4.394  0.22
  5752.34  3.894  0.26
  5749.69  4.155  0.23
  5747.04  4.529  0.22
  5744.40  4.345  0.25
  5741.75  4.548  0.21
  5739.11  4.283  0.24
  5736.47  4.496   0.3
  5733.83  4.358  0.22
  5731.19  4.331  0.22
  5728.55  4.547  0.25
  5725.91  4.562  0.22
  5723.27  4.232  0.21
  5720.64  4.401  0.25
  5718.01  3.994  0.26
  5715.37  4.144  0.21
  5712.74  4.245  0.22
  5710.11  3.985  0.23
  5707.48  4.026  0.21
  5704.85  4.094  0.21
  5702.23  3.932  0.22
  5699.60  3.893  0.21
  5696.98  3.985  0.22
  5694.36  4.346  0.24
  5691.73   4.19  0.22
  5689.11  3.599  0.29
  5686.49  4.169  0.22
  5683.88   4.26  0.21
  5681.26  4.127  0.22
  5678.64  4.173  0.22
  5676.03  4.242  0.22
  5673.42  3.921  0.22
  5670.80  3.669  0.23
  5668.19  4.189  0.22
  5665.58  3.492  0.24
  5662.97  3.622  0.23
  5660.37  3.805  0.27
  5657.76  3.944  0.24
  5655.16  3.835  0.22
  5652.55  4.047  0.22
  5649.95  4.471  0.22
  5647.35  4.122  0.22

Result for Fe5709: 1.3 angstroms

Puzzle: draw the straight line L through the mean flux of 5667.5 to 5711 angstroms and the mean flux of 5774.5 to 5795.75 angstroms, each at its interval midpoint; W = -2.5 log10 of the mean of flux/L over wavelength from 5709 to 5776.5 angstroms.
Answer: -0.05 mag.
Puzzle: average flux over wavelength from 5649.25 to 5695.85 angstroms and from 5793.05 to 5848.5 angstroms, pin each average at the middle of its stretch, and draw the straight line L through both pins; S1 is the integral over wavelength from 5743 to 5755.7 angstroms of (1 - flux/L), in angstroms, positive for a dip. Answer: -0.4 angstroms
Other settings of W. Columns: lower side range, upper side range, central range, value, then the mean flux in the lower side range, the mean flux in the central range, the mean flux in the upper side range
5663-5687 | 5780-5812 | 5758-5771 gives -0.061 mag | 4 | 4.4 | 4.22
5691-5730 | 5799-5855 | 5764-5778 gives -0.071 mag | 4.17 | 4.5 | 4.25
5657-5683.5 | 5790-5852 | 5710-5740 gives -0.068 mag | 3.93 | 4.31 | 4.26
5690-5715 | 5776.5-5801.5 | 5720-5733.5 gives -0.078 mag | 4.07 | 4.41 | 4.19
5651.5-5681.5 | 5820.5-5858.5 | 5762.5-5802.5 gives -0.043 mag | 3.91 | 4.3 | 4.24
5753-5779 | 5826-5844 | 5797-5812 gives 0.022 mag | 4.37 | 4.21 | 4.24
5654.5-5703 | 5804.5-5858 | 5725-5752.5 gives -0.079 mag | 3.97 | 4.38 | 4.24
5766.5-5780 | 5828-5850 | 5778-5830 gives 0.030 mag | 4.42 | 4.23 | 4.27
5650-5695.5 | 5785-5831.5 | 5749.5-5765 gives -0.013 mag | 3.99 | 4.2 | 4.24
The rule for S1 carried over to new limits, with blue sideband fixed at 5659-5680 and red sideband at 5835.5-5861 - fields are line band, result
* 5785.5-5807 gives -0.7 angstroms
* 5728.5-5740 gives -1.1 angstroms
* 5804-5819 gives -0.3 angstroms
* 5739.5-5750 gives -1.0 angstroms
